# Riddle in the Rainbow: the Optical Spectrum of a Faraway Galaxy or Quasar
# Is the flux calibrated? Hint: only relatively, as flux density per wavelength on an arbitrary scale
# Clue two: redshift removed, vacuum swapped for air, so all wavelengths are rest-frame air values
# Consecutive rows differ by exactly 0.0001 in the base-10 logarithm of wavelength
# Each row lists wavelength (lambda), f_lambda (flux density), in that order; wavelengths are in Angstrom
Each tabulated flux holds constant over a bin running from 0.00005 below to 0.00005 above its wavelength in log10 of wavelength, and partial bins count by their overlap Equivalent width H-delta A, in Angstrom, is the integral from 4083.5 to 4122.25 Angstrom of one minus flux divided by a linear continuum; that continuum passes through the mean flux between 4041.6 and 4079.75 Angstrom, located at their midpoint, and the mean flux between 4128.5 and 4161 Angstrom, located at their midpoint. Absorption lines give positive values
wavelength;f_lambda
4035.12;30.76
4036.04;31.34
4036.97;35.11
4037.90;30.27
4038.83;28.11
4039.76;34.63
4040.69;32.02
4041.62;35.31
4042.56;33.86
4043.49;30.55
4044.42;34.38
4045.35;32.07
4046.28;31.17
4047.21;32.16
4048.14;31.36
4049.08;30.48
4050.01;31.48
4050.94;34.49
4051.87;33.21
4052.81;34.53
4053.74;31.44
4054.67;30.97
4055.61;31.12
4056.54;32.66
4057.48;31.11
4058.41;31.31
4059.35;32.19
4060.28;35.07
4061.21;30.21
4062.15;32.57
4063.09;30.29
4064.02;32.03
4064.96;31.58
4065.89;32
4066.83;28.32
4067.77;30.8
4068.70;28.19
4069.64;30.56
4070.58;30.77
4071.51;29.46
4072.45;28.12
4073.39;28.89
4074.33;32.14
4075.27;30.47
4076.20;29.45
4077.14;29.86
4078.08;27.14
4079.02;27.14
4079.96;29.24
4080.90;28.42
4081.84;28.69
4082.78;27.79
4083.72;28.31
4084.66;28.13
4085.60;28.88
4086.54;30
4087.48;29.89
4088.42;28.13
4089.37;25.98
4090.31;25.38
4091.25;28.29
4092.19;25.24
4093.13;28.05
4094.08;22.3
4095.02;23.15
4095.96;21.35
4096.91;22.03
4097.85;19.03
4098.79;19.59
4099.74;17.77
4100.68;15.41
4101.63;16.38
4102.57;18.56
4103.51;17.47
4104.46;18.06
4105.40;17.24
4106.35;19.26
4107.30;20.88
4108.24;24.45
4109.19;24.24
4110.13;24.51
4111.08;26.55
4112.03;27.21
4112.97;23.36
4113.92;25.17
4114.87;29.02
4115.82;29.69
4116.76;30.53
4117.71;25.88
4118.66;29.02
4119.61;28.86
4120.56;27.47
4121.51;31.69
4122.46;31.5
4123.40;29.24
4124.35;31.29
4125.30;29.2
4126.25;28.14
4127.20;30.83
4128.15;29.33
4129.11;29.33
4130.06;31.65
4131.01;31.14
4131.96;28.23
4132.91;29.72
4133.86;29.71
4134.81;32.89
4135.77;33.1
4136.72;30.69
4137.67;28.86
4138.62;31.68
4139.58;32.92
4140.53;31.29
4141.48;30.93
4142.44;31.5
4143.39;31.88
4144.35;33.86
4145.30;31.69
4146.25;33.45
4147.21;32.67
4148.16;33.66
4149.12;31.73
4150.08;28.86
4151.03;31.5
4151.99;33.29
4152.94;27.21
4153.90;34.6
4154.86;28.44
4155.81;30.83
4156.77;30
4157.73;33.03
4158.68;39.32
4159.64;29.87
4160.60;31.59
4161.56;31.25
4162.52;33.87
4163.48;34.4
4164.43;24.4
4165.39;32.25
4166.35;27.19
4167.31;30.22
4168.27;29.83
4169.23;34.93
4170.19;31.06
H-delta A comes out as 8.5 Angstrom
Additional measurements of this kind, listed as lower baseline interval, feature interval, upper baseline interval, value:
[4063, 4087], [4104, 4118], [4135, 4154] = 2.9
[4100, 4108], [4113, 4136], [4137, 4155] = -4.6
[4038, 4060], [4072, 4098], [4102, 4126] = 1.2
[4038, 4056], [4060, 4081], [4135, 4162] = 1.3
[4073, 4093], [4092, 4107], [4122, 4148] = 4.8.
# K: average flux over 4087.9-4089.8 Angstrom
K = 27.1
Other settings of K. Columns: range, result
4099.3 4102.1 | 16.5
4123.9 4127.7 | 29.9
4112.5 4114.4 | 24.3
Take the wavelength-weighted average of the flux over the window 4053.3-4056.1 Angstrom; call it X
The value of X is 31.2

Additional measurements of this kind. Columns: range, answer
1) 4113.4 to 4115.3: 26.9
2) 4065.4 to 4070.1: 30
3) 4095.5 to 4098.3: 20.8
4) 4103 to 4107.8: 18.6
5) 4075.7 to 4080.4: 28.6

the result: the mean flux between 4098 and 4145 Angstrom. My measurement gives 27.1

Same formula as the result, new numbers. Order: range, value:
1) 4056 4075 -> 30.9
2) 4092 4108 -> 20.1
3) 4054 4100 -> 28.4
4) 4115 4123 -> 29.3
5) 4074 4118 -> 25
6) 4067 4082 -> 29.3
